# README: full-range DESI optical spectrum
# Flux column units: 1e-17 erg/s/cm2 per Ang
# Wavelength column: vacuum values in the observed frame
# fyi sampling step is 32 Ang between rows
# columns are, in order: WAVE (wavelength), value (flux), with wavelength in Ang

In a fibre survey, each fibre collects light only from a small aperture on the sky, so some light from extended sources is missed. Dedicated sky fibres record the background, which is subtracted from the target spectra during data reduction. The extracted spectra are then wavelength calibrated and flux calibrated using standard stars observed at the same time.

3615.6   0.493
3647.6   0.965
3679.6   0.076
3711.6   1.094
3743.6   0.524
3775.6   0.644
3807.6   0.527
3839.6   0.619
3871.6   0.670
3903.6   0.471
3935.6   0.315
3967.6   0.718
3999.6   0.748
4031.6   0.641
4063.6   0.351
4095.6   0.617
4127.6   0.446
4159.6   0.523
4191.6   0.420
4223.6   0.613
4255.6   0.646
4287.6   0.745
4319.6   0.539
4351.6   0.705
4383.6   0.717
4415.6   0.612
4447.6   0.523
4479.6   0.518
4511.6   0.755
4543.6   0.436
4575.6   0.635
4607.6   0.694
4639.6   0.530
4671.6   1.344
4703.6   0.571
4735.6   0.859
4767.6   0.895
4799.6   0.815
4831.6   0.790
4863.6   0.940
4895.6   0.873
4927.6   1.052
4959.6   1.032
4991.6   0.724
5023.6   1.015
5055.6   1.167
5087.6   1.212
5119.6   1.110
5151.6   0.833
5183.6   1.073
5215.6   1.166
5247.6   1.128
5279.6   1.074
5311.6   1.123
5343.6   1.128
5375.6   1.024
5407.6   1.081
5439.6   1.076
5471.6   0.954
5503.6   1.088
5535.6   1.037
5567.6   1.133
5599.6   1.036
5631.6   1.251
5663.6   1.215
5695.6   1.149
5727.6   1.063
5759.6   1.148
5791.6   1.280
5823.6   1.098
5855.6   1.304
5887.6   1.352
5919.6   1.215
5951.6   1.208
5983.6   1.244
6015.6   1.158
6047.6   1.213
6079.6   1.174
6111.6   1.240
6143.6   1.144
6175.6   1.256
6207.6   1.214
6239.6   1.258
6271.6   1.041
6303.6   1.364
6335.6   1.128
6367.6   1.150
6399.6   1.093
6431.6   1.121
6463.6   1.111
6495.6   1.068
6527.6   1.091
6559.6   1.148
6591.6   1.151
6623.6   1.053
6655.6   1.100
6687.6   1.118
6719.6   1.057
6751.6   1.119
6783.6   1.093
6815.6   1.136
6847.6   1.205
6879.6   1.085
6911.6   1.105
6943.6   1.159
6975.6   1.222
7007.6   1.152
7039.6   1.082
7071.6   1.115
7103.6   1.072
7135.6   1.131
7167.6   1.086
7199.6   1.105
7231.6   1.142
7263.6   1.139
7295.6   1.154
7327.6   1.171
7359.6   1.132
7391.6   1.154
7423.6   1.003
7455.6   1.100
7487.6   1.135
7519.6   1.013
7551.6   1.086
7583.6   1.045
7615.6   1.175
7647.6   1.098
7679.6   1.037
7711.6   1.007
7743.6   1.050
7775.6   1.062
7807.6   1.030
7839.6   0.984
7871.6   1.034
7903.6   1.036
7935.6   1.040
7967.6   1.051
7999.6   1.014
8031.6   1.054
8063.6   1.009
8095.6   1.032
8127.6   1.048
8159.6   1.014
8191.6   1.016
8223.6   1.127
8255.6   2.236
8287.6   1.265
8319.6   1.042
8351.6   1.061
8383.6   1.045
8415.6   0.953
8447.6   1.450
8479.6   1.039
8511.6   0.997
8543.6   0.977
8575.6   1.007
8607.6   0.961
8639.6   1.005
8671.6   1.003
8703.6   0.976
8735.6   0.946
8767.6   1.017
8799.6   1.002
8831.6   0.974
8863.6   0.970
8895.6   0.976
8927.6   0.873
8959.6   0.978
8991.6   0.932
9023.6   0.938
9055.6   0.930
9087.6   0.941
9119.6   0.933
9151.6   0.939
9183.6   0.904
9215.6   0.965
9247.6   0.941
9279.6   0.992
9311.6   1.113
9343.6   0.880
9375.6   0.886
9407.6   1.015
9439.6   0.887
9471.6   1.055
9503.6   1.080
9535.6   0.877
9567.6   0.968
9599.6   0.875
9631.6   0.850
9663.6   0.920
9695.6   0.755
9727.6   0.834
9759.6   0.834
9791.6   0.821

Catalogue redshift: 0.26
